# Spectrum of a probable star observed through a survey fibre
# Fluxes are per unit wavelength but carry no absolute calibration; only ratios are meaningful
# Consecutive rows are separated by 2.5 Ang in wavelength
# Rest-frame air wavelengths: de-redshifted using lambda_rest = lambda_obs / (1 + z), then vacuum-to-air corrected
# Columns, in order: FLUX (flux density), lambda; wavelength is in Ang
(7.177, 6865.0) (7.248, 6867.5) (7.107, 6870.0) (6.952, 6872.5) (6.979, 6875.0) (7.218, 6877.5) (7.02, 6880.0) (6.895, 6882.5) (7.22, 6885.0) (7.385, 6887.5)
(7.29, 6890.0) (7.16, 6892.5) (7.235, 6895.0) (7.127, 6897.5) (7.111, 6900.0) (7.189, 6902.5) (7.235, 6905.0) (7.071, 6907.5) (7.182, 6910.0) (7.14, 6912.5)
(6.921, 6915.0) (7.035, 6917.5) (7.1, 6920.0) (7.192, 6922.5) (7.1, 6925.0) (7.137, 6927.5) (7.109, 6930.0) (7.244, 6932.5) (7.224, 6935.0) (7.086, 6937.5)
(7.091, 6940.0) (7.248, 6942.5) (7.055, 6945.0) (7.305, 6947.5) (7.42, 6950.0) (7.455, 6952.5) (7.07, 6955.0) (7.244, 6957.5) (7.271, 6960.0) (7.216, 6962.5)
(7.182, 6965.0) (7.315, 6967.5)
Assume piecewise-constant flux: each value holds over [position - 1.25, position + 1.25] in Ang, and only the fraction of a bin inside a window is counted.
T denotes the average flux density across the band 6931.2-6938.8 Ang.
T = 7.18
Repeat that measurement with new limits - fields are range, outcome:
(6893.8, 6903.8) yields 7.17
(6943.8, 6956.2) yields 7.26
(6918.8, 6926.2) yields 7.13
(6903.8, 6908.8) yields 7.15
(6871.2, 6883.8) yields 7.01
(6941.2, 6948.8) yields 7.2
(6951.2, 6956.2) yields 7.27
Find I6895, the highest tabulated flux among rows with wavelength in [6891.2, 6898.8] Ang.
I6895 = 7.235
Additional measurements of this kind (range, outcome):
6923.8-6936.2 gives 7.244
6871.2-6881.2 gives 7.218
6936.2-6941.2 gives 7.091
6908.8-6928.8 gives 7.192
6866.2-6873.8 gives 7.248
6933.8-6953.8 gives 7.455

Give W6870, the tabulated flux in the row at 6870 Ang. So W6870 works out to 7.107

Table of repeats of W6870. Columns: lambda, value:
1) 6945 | 7.055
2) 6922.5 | 7.192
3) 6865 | 7.177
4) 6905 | 7.235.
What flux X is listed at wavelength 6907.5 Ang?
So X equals 7.071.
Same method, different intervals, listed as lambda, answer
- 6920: 7.1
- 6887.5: 7.385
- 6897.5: 7.127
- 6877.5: 7.218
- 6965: 7.182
